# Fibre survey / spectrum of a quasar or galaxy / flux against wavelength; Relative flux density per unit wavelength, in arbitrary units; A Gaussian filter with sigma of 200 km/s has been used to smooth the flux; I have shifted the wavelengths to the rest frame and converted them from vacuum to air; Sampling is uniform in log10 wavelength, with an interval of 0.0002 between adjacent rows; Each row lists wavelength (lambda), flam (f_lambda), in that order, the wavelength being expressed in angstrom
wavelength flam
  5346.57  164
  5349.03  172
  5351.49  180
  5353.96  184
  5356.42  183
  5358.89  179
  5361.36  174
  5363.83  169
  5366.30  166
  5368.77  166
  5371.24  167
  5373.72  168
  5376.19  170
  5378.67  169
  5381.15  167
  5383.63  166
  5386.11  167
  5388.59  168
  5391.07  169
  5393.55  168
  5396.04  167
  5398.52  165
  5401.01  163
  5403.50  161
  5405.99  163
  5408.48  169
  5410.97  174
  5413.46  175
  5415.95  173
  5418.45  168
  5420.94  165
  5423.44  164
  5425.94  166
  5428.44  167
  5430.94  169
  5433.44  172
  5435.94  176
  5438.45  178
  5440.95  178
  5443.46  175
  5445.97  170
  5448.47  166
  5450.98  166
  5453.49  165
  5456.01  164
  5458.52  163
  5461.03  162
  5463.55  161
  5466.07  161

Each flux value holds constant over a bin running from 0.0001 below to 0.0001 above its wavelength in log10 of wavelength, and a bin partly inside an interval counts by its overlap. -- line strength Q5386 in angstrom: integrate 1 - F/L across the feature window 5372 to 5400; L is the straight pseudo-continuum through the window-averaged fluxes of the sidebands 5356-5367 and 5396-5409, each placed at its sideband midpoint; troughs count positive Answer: 0.1 angstrom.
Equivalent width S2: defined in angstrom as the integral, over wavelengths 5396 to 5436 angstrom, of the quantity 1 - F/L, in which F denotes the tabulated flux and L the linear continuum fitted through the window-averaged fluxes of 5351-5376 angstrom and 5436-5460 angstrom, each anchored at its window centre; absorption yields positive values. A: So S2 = 0.7 angstrom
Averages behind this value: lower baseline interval 173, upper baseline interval 170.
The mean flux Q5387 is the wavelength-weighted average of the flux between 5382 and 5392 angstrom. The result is 167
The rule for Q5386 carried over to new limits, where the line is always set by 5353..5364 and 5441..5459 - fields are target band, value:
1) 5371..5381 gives 0.5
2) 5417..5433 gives 0.4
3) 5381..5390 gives 0.4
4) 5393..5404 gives 0.6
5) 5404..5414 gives 0.2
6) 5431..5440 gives -0.3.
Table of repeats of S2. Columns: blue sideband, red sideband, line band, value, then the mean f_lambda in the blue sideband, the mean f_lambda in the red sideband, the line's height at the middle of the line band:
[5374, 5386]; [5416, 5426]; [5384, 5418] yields -0.1 angstrom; 168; 167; 167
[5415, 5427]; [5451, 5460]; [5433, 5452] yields -0.9 angstrom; 167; 164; 165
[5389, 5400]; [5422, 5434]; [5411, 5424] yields -0.2 angstrom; 167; 167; 167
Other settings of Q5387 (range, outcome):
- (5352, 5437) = 169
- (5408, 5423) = 170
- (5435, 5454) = 172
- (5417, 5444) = 171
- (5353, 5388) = 171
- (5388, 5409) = 166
